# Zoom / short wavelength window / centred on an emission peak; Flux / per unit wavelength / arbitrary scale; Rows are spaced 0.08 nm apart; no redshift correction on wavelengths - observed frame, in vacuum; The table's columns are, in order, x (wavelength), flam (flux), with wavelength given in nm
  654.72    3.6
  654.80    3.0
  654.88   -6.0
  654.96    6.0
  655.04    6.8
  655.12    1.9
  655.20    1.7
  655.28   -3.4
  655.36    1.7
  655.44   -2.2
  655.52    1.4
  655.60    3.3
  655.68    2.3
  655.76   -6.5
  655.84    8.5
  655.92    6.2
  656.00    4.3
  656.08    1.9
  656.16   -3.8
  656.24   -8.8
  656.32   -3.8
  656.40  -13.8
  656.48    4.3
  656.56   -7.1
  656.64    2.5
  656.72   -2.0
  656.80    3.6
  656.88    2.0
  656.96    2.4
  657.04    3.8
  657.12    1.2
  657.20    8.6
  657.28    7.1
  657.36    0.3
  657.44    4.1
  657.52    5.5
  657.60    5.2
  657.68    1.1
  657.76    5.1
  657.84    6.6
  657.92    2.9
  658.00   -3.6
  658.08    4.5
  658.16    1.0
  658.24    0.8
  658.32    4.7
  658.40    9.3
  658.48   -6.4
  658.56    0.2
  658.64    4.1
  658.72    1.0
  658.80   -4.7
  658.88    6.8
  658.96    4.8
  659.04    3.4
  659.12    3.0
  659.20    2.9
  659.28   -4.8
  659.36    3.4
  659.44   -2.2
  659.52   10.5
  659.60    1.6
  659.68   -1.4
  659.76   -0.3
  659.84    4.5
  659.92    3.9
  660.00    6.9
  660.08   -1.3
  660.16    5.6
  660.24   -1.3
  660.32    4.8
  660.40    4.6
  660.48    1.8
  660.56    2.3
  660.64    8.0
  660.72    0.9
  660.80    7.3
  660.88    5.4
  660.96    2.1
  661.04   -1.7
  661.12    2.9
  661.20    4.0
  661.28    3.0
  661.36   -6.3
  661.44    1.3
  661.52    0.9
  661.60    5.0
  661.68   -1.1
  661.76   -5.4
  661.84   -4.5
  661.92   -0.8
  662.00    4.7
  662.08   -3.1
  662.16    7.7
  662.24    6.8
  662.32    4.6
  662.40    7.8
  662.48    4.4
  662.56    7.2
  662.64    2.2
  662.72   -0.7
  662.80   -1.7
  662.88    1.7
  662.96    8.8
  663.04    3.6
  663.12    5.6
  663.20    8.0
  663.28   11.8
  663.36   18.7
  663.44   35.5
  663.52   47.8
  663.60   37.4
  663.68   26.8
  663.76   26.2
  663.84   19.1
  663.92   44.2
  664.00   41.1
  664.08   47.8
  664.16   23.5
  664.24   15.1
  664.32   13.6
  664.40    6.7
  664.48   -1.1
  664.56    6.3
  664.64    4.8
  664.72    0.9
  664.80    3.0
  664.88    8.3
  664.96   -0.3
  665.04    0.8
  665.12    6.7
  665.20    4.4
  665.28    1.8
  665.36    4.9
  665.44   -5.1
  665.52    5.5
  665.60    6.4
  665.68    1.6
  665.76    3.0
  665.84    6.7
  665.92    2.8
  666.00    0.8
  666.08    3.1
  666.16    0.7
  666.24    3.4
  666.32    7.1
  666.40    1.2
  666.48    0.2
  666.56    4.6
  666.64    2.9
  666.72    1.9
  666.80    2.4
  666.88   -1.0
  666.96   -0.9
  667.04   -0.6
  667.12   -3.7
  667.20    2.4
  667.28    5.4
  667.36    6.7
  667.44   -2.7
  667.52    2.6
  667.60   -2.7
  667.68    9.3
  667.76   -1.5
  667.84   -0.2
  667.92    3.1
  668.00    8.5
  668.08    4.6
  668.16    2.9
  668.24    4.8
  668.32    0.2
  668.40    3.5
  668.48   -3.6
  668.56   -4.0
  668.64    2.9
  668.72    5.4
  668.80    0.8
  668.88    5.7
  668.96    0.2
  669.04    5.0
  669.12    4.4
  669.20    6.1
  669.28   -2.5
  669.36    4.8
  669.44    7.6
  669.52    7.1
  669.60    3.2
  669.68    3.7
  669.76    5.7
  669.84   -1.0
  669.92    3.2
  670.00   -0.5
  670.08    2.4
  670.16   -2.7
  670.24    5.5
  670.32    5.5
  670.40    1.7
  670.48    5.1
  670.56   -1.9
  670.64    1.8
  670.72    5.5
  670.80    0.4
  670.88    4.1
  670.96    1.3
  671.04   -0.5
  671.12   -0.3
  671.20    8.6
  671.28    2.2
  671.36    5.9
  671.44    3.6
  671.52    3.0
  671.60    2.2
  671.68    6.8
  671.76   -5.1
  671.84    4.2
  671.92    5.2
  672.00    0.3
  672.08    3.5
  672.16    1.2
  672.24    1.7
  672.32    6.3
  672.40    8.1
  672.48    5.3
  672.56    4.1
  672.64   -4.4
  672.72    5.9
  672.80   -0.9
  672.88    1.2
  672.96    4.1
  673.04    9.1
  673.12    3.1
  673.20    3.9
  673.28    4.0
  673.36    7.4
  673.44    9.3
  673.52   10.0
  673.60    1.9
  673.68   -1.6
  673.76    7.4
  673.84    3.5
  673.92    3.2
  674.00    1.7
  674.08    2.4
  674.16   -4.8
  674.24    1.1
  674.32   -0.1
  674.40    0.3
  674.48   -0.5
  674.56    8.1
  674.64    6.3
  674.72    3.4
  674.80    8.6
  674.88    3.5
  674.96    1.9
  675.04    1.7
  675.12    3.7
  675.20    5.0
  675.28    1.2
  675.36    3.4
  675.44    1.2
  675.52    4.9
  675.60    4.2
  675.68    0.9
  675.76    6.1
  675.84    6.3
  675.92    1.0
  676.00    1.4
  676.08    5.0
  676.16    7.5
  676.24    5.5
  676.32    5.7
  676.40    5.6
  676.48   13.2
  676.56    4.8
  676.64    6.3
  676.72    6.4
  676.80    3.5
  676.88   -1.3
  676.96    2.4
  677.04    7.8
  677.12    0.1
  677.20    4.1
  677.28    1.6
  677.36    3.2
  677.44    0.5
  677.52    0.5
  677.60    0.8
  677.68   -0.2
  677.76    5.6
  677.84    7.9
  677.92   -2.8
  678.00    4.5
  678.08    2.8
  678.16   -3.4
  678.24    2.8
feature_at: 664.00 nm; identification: [O II]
